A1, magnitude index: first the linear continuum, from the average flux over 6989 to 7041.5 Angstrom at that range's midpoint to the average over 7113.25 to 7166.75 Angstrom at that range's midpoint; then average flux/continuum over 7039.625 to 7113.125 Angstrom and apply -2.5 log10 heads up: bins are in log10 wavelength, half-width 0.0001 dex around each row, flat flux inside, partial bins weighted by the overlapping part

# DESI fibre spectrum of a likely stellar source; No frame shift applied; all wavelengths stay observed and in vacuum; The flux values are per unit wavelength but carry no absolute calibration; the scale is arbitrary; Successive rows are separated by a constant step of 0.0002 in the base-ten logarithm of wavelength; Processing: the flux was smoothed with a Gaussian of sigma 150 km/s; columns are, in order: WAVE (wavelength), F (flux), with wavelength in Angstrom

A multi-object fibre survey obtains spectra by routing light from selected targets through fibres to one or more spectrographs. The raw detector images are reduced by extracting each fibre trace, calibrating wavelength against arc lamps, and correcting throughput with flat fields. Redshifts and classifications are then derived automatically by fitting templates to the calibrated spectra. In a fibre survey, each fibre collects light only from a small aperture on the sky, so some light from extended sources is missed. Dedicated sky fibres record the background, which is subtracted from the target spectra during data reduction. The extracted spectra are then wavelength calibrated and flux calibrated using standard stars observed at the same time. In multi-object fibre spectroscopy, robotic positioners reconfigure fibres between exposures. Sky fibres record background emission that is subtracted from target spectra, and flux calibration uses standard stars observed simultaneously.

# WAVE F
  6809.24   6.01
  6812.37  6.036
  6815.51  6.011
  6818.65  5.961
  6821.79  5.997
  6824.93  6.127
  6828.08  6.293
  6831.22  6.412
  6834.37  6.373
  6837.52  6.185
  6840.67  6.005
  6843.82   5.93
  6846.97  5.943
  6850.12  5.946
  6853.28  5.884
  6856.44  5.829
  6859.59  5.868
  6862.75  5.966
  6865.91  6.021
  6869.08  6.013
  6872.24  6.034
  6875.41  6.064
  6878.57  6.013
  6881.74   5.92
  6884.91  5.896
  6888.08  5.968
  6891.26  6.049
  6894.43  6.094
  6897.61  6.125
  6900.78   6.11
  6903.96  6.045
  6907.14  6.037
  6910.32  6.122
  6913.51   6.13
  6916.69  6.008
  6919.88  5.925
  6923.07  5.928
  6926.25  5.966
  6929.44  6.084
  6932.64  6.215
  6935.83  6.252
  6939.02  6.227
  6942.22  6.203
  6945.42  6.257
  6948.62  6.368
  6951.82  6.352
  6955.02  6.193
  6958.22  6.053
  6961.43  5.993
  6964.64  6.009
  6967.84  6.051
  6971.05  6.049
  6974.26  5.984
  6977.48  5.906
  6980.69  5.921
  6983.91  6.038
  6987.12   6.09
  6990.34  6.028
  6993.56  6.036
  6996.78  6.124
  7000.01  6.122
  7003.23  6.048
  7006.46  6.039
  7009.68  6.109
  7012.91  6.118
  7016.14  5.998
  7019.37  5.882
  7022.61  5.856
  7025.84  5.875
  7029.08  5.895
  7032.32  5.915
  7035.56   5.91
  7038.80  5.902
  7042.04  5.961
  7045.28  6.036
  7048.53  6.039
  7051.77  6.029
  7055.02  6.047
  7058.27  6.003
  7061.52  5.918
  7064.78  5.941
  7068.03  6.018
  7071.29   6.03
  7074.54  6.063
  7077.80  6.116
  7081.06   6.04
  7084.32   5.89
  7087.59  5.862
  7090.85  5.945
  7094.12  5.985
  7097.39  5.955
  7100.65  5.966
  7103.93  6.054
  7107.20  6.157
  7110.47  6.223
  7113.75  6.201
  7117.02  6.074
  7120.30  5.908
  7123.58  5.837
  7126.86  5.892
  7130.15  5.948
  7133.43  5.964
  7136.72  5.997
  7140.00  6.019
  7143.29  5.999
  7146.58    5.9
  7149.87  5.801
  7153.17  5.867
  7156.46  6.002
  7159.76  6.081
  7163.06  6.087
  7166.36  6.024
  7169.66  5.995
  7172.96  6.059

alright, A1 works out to -0.01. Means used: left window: 5.99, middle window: 6.01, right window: 5.97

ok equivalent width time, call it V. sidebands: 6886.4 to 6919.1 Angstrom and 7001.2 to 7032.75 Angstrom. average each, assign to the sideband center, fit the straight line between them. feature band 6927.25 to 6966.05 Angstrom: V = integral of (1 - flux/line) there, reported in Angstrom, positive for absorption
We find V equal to -1.0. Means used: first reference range 6.06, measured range 6.18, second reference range 5.98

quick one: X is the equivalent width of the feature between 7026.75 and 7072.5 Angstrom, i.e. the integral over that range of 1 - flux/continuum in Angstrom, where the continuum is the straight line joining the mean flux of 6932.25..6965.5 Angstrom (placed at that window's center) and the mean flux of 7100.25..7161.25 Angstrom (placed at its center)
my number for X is 0.8 Angstrom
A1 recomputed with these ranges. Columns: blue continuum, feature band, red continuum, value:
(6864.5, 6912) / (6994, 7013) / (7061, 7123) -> -0.01 mag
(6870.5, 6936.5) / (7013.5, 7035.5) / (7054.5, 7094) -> 0.02 mag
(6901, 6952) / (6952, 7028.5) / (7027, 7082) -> 0.01 mag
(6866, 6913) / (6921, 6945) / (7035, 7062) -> -0.02 mag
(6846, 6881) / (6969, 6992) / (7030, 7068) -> -0.01 mag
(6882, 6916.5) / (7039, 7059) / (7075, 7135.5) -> 0.00 mag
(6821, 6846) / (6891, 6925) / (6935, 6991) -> 0.01 mag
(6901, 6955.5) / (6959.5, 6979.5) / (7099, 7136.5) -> 0.02 mag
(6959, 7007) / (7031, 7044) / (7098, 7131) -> 0.02 mag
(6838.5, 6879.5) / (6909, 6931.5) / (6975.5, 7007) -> 0.00 mag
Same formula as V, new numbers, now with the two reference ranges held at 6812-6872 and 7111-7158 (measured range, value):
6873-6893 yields 0.1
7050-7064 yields 0.0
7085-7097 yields 0.1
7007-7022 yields -0.1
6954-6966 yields -0.1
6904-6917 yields -0.1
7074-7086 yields -0.1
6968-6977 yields 0.0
